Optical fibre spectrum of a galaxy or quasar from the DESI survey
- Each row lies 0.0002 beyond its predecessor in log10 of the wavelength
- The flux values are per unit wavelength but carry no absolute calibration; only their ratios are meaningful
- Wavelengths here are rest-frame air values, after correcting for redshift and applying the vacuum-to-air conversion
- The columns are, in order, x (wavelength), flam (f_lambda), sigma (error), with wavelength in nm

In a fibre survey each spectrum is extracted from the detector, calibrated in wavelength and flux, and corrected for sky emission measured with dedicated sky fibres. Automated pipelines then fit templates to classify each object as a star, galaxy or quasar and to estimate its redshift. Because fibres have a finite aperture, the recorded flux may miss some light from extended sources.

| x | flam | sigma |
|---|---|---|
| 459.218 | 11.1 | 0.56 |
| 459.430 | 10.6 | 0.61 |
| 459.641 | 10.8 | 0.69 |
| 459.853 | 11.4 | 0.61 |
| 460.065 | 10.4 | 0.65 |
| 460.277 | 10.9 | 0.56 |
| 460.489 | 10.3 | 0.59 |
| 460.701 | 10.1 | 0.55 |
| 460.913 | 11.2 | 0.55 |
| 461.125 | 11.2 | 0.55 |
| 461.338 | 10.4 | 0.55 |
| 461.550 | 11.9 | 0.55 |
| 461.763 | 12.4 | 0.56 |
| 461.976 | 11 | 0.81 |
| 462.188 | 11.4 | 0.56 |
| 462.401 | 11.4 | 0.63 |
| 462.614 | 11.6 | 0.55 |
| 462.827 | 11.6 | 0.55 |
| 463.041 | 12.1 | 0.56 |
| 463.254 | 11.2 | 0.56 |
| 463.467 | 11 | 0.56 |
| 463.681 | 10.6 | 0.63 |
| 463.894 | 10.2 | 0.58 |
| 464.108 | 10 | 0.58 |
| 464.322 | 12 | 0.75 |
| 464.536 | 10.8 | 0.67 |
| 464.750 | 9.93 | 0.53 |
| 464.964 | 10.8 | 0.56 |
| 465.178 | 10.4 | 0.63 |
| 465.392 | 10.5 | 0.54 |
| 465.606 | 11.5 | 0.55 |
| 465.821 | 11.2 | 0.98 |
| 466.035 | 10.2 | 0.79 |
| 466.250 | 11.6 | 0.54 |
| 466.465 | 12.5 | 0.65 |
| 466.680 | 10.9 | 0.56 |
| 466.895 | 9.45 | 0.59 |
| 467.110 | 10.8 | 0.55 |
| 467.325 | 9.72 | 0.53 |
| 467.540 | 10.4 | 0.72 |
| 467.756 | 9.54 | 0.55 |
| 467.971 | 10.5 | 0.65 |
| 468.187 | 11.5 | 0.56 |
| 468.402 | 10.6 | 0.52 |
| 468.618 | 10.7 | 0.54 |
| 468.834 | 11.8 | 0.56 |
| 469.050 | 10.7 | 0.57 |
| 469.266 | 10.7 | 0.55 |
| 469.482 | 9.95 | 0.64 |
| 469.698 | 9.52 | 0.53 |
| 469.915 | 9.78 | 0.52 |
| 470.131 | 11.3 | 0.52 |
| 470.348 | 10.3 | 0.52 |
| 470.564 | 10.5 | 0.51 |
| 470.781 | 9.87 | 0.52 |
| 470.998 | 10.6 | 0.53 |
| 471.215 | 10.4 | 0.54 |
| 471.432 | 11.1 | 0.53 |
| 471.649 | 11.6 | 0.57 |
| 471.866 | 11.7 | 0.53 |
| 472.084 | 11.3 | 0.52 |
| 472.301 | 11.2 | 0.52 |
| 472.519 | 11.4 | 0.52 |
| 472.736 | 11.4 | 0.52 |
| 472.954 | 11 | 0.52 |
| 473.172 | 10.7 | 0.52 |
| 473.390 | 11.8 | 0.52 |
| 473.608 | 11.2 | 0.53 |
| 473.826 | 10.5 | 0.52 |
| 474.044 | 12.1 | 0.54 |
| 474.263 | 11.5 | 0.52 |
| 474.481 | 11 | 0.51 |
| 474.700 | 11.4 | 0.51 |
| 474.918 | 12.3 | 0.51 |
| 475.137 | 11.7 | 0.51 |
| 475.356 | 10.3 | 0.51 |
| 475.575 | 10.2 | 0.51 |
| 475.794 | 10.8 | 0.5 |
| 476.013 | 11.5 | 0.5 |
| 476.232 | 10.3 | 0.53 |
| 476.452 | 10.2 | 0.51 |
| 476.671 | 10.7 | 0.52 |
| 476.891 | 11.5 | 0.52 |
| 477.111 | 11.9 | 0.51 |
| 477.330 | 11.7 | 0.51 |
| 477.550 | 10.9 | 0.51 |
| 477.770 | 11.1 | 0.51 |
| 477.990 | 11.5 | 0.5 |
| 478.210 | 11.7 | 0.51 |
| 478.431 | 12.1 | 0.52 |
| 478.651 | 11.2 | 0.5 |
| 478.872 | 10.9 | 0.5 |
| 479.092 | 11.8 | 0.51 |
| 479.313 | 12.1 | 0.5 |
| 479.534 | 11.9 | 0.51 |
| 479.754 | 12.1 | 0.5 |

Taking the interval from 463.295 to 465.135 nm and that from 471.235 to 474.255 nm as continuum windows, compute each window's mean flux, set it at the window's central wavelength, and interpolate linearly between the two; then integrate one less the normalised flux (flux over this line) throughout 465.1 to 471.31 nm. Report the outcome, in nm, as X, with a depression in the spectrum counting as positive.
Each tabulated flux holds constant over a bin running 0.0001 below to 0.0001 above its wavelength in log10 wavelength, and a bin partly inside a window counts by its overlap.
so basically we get 0.202 nm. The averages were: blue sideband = 10.7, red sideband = 11.3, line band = 10.6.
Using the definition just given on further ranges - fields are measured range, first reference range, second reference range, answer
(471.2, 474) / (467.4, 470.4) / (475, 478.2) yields -0.117 nm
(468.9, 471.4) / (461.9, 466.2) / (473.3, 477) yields 0.153 nm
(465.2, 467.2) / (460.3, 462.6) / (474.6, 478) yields 0.035 nm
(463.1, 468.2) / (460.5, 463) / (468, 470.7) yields 0.099 nm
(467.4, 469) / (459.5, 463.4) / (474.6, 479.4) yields 0.073 nm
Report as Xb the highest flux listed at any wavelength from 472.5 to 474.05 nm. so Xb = 12.1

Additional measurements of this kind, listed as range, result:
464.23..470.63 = 12.5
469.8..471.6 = 11.3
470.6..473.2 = 11.7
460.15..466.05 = 12.4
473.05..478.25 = 12.3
